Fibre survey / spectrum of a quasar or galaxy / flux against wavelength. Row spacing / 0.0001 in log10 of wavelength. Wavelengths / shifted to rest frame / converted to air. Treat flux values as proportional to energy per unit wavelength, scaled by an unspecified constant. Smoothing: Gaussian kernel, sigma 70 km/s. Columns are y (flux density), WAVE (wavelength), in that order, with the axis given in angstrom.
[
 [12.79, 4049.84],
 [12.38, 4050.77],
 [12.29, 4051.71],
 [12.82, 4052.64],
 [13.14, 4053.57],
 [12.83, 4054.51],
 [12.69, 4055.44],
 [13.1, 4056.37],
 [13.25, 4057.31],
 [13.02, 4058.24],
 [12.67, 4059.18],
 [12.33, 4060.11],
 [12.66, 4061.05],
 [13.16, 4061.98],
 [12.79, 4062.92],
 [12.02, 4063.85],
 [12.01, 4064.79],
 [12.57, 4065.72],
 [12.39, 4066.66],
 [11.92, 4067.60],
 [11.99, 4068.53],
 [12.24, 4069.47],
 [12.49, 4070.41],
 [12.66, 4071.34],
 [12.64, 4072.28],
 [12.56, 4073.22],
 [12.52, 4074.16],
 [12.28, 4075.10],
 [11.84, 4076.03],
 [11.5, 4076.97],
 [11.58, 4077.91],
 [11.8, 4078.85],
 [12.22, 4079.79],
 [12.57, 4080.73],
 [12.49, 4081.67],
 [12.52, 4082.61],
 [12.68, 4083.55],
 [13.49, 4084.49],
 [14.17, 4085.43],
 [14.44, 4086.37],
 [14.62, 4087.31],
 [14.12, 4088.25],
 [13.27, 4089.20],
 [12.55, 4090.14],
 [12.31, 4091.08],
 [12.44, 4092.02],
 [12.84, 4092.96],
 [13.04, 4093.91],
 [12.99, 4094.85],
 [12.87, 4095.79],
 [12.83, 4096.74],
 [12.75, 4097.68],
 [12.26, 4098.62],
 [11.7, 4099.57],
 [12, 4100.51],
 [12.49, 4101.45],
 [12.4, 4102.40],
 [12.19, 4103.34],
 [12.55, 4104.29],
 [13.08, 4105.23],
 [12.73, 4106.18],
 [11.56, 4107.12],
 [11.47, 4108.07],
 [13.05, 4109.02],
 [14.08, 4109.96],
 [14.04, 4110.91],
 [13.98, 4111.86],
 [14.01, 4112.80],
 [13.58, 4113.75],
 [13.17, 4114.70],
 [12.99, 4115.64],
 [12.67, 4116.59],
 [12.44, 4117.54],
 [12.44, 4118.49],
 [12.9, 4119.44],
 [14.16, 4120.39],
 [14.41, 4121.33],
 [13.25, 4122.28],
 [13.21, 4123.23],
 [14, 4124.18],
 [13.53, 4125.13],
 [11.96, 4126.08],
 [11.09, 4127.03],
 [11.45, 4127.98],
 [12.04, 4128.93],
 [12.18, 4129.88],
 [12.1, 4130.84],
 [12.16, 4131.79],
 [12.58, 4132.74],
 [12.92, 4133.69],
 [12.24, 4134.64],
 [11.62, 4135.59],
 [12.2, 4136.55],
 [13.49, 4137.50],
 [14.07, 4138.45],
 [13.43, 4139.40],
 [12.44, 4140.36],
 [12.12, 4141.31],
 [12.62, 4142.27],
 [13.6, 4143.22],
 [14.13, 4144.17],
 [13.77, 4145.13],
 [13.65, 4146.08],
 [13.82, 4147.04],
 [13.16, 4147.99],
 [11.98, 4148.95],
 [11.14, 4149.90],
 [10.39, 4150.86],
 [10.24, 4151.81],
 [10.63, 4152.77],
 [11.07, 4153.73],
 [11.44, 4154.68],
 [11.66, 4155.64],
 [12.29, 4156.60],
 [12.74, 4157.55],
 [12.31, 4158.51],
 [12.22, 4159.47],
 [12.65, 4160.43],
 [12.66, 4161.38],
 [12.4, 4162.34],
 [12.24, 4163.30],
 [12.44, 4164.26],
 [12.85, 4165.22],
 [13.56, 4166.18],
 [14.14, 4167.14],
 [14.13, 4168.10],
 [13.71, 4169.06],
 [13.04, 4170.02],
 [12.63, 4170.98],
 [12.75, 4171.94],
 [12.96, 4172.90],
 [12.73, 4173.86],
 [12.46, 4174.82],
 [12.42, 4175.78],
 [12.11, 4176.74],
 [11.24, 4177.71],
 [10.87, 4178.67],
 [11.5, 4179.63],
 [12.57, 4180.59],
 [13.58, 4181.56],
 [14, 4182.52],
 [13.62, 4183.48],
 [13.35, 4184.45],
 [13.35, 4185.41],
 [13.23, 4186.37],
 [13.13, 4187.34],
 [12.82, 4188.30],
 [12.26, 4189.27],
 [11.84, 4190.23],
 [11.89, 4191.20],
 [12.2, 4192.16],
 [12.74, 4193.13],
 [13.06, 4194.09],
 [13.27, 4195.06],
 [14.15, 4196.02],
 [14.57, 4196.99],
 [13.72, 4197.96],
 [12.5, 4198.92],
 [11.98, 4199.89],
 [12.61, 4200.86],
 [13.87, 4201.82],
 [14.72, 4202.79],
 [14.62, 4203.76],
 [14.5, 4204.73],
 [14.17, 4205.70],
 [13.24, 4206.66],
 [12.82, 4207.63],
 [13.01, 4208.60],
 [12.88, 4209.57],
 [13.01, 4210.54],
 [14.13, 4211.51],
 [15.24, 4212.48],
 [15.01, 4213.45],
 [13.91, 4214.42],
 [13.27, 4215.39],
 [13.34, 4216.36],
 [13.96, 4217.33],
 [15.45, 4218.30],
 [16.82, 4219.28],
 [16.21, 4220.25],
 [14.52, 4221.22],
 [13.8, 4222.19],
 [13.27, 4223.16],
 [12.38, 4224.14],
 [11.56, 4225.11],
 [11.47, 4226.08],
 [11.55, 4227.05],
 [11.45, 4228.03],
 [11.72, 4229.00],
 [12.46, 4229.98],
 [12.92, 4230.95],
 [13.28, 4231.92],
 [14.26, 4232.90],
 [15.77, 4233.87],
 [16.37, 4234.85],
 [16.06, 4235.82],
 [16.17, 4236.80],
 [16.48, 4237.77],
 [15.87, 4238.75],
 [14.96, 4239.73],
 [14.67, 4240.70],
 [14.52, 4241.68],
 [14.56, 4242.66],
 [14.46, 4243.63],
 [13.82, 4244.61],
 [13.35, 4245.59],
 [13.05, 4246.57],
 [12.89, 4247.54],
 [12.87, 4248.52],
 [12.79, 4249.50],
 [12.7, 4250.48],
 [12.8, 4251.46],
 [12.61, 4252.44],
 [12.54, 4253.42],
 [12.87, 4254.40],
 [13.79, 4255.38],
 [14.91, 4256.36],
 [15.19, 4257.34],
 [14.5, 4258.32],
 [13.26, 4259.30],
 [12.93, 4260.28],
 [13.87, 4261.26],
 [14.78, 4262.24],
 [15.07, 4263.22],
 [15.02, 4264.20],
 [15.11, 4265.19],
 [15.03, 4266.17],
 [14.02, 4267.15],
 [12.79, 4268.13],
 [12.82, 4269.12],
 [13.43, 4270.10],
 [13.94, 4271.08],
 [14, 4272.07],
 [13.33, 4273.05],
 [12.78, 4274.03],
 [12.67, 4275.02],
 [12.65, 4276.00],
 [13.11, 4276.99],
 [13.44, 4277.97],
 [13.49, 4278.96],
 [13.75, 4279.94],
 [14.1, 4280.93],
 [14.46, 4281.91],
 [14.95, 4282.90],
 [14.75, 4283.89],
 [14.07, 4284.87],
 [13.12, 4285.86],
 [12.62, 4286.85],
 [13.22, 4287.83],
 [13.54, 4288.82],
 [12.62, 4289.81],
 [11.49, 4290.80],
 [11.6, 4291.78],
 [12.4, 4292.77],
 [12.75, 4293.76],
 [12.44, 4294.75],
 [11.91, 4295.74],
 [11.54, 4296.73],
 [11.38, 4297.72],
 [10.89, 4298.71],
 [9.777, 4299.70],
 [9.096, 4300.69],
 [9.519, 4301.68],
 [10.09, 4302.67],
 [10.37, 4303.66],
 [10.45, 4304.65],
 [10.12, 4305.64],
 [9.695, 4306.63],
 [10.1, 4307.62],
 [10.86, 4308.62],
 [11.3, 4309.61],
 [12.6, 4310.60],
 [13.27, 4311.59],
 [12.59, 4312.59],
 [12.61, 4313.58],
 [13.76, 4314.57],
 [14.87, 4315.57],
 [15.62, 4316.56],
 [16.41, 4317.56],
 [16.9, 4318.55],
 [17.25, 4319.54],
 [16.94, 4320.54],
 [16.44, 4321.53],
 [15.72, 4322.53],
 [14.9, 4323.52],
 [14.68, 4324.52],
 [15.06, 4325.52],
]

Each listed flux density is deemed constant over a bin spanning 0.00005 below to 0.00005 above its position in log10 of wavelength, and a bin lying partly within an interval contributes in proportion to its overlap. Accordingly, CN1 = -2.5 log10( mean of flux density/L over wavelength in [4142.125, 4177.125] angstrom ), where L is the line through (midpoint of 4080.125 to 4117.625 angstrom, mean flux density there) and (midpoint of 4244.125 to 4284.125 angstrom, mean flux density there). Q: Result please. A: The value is 0.054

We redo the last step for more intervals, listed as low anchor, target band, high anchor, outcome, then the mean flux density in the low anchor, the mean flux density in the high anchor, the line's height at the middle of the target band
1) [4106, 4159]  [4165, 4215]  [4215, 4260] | 0.01 mag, 12.6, 13.9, 13.3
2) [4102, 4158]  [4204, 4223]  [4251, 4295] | -0.08 mag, 12.6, 13.5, 13.2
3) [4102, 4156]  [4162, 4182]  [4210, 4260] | 0.04 mag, 12.7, 13.9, 13.2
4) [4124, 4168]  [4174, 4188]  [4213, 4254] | 0.03 mag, 12.5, 13.9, 13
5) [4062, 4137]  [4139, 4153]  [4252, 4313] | 0.02 mag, 12.7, 12.8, 12.7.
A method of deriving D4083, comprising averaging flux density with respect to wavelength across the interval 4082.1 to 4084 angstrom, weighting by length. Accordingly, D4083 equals 12.6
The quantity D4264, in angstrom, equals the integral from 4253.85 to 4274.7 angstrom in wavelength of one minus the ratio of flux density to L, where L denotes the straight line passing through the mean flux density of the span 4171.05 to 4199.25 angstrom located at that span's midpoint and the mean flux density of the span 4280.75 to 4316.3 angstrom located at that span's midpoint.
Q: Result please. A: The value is -2.8 angstrom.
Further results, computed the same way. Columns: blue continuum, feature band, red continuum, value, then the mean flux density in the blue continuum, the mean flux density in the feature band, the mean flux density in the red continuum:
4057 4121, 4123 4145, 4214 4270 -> 0.7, 12.7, 12.7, 13.9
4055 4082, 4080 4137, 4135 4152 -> -1.2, 12.4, 12.8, 12.7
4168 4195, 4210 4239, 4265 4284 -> -1.9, 12.7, 14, 13.7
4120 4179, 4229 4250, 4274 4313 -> -3.4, 12.6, 14.3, 12.1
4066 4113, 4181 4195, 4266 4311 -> -0.5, 12.7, 12.9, 12.3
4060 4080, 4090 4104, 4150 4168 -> -0.3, 12.3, 12.5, 12.1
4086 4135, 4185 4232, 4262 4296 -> -0.5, 12.8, 13.3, 13.5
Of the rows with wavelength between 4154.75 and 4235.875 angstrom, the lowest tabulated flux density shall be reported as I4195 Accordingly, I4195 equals 10.87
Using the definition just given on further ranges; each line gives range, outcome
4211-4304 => 9.096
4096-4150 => 11.09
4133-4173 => 10.24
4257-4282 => 12.65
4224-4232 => 11.45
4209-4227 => 11.47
